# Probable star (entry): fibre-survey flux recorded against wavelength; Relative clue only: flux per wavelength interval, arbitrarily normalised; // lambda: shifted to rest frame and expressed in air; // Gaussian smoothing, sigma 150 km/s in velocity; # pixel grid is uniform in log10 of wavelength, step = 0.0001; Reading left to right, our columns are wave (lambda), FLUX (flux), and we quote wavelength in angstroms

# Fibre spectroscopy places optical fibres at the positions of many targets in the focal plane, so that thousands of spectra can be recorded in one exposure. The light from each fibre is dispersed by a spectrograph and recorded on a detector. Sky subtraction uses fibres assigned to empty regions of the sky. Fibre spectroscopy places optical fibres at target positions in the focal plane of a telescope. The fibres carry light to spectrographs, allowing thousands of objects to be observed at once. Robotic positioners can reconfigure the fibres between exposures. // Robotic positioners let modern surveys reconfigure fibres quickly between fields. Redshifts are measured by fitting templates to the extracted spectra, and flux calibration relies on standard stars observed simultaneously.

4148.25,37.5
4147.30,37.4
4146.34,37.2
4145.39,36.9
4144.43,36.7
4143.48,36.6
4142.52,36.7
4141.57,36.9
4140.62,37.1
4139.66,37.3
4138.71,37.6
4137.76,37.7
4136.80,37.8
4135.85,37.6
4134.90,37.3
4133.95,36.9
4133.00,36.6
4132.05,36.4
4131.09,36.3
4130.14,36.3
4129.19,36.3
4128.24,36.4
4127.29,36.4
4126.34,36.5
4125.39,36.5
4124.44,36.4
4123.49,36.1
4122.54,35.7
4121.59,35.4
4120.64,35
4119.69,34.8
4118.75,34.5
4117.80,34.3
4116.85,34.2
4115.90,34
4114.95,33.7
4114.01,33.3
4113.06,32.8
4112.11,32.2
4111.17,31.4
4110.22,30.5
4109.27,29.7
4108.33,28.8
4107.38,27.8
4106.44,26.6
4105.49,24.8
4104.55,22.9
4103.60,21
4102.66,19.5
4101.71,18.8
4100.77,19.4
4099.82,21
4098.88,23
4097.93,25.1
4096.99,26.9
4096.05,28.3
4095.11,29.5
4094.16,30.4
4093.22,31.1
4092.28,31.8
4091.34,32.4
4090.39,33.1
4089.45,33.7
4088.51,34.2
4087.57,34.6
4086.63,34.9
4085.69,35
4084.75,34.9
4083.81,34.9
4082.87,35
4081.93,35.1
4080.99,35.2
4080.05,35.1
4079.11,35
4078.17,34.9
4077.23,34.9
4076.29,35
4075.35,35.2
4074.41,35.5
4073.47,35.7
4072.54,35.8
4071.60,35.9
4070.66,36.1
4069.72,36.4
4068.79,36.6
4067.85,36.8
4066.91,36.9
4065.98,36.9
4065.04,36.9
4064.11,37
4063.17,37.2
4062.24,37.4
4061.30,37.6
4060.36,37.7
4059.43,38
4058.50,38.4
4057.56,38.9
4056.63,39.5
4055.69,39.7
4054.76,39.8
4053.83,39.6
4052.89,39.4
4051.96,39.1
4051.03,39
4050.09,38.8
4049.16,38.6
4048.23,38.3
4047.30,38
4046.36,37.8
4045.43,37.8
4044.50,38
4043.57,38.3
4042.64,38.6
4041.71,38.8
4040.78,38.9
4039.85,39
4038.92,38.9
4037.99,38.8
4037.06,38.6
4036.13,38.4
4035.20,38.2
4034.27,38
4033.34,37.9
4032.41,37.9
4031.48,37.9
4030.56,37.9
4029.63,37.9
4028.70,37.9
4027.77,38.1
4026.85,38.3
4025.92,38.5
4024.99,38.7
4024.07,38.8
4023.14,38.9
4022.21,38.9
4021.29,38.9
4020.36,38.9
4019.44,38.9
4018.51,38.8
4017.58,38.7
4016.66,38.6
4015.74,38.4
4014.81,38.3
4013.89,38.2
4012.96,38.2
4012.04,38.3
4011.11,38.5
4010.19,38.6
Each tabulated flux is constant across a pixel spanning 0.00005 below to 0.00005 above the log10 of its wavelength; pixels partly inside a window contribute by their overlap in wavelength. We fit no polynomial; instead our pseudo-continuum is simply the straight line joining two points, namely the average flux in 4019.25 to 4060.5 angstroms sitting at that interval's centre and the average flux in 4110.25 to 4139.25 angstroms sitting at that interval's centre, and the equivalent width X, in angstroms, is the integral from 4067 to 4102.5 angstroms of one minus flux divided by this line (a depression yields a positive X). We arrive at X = 4.5 angstroms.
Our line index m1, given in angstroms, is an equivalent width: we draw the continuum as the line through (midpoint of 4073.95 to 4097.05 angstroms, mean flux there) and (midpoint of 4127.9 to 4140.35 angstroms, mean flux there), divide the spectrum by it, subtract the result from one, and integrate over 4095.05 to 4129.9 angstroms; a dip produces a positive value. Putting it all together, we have 5.13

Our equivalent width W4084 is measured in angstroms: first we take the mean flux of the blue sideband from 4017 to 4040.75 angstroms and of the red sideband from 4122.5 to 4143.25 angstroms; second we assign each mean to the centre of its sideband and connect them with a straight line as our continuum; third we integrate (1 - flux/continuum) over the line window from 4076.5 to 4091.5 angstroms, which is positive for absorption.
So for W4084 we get 1.2 angstroms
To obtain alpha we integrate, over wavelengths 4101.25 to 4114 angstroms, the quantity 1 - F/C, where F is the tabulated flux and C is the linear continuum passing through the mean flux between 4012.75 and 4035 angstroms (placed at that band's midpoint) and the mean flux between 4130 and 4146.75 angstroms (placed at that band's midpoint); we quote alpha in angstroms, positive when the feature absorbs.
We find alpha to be 3.6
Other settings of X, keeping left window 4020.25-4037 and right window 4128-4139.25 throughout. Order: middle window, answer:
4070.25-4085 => 0.9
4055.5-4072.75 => 0.2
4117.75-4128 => 0.4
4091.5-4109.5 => 5.6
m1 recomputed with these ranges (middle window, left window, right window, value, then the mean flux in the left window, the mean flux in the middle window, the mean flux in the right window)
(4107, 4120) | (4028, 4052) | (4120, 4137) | 1.6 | 38.3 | 32.3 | 36.4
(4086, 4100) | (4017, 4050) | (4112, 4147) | 2.5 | 38.4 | 30.3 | 36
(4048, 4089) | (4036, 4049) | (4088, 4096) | -2.1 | 38.5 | 36.7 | 31.8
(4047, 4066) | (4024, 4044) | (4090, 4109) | -2.4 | 38.4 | 38.4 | 26.1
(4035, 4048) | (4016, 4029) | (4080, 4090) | -0.3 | 38.7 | 38.4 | 34.8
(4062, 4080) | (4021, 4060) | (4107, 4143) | 0.6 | 38.6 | 36.1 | 35.1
